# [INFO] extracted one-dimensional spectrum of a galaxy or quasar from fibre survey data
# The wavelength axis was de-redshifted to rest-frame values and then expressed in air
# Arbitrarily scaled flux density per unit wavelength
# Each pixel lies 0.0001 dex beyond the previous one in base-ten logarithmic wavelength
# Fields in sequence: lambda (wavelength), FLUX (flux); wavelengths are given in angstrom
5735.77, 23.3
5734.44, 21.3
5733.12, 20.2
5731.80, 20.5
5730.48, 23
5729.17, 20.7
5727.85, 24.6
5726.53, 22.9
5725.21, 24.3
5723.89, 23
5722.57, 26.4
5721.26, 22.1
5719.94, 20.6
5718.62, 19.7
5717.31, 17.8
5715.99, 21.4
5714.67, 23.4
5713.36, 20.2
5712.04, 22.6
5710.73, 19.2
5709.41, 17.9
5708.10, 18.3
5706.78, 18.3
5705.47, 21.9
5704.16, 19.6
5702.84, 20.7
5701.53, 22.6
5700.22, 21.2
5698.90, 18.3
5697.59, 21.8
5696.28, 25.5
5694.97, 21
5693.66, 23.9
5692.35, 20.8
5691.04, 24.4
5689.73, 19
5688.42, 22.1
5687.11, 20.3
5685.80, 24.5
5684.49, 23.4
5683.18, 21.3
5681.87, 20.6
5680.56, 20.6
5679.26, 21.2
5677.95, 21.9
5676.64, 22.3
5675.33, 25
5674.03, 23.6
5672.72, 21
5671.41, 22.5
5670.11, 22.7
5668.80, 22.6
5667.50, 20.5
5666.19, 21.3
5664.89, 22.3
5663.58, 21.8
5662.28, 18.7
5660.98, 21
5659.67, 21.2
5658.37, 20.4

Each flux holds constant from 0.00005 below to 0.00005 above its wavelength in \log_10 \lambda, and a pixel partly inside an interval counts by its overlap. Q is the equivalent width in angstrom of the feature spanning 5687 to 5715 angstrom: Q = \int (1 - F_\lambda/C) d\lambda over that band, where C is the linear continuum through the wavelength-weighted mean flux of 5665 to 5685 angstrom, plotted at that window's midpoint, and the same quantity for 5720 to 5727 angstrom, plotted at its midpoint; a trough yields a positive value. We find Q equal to 2.2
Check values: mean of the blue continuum 22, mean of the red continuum 23.5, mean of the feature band 21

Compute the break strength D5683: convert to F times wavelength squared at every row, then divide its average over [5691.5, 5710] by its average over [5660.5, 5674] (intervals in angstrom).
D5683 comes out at 0.98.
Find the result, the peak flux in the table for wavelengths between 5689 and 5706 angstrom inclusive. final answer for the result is 25.5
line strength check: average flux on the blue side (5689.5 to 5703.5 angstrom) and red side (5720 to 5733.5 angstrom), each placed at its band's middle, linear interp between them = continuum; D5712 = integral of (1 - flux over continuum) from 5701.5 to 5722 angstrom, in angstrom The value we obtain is 1.8 angstrom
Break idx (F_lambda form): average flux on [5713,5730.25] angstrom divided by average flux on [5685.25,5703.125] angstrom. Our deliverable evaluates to 1.0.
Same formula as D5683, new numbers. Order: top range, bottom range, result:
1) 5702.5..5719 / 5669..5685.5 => 0.91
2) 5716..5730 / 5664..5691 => 1.03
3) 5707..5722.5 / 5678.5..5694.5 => 0.95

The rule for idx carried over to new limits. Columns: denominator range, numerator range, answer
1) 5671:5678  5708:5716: 0.90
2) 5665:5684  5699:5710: 0.91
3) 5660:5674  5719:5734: 1.05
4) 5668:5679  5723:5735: 0.99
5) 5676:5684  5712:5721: 0.97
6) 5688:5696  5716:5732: 1.01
